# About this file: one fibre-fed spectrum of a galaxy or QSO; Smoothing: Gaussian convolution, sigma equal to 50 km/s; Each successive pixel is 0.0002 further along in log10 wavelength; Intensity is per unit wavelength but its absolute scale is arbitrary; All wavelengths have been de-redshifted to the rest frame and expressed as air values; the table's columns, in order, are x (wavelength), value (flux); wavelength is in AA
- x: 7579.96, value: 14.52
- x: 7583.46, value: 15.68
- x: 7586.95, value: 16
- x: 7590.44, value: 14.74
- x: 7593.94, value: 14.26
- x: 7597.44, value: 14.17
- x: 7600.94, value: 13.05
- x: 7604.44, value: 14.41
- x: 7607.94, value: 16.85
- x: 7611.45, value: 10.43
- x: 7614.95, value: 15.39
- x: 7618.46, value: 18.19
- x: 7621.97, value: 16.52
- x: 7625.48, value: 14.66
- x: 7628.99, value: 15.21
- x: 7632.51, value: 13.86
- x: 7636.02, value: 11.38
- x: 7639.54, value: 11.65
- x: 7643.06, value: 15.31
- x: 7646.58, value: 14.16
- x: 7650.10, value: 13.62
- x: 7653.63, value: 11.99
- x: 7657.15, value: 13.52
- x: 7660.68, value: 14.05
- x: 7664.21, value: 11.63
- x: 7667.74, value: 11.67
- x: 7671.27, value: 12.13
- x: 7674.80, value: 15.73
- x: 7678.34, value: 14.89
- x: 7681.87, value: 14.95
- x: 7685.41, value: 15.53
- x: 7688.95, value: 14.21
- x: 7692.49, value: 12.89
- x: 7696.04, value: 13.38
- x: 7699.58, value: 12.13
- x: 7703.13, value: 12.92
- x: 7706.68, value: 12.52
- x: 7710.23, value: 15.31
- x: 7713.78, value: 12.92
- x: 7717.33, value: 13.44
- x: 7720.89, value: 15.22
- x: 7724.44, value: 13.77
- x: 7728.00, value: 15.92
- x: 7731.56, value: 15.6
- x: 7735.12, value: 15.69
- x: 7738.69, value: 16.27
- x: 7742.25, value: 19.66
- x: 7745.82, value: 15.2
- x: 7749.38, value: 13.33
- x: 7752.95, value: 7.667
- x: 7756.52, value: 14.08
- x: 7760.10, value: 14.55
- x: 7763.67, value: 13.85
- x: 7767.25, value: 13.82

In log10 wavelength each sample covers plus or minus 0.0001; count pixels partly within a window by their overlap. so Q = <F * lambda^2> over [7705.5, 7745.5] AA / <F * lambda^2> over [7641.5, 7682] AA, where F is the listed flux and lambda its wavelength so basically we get 1.14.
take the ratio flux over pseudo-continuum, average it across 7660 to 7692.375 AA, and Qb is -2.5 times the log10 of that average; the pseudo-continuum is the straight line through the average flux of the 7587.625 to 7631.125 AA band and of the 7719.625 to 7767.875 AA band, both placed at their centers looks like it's 0.07 mag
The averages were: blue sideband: 14.8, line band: 13.8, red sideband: 14.6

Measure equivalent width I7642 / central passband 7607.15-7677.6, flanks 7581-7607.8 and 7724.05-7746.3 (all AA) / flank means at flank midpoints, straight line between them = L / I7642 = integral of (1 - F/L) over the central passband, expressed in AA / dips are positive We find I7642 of 6.3 AA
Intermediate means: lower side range 14.7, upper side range 16.2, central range 13.9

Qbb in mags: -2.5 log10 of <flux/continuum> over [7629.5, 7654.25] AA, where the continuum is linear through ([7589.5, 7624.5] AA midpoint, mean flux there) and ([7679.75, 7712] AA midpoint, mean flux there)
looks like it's 0.09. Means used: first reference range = 14.8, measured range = 13.3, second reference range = 13.8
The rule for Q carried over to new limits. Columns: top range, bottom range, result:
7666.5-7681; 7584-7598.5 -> 0.94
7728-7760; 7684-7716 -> 1.10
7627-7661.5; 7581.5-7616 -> 0.94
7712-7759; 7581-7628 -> 1.01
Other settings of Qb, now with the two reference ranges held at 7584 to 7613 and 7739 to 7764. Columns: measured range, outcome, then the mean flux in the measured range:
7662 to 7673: 0.20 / 11.9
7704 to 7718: 0.06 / 13.5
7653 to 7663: 0.08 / 13.2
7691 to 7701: 0.11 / 12.8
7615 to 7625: -0.17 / 16.7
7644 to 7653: 0.04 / 13.8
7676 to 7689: -0.06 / 15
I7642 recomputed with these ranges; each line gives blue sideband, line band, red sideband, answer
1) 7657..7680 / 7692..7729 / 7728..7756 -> 1.4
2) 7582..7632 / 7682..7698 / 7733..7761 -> 0.7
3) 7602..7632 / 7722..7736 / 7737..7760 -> -0.7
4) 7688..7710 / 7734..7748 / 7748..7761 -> -4.7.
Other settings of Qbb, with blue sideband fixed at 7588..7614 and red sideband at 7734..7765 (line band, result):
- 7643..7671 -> 0.09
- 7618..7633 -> -0.11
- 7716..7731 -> -0.02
